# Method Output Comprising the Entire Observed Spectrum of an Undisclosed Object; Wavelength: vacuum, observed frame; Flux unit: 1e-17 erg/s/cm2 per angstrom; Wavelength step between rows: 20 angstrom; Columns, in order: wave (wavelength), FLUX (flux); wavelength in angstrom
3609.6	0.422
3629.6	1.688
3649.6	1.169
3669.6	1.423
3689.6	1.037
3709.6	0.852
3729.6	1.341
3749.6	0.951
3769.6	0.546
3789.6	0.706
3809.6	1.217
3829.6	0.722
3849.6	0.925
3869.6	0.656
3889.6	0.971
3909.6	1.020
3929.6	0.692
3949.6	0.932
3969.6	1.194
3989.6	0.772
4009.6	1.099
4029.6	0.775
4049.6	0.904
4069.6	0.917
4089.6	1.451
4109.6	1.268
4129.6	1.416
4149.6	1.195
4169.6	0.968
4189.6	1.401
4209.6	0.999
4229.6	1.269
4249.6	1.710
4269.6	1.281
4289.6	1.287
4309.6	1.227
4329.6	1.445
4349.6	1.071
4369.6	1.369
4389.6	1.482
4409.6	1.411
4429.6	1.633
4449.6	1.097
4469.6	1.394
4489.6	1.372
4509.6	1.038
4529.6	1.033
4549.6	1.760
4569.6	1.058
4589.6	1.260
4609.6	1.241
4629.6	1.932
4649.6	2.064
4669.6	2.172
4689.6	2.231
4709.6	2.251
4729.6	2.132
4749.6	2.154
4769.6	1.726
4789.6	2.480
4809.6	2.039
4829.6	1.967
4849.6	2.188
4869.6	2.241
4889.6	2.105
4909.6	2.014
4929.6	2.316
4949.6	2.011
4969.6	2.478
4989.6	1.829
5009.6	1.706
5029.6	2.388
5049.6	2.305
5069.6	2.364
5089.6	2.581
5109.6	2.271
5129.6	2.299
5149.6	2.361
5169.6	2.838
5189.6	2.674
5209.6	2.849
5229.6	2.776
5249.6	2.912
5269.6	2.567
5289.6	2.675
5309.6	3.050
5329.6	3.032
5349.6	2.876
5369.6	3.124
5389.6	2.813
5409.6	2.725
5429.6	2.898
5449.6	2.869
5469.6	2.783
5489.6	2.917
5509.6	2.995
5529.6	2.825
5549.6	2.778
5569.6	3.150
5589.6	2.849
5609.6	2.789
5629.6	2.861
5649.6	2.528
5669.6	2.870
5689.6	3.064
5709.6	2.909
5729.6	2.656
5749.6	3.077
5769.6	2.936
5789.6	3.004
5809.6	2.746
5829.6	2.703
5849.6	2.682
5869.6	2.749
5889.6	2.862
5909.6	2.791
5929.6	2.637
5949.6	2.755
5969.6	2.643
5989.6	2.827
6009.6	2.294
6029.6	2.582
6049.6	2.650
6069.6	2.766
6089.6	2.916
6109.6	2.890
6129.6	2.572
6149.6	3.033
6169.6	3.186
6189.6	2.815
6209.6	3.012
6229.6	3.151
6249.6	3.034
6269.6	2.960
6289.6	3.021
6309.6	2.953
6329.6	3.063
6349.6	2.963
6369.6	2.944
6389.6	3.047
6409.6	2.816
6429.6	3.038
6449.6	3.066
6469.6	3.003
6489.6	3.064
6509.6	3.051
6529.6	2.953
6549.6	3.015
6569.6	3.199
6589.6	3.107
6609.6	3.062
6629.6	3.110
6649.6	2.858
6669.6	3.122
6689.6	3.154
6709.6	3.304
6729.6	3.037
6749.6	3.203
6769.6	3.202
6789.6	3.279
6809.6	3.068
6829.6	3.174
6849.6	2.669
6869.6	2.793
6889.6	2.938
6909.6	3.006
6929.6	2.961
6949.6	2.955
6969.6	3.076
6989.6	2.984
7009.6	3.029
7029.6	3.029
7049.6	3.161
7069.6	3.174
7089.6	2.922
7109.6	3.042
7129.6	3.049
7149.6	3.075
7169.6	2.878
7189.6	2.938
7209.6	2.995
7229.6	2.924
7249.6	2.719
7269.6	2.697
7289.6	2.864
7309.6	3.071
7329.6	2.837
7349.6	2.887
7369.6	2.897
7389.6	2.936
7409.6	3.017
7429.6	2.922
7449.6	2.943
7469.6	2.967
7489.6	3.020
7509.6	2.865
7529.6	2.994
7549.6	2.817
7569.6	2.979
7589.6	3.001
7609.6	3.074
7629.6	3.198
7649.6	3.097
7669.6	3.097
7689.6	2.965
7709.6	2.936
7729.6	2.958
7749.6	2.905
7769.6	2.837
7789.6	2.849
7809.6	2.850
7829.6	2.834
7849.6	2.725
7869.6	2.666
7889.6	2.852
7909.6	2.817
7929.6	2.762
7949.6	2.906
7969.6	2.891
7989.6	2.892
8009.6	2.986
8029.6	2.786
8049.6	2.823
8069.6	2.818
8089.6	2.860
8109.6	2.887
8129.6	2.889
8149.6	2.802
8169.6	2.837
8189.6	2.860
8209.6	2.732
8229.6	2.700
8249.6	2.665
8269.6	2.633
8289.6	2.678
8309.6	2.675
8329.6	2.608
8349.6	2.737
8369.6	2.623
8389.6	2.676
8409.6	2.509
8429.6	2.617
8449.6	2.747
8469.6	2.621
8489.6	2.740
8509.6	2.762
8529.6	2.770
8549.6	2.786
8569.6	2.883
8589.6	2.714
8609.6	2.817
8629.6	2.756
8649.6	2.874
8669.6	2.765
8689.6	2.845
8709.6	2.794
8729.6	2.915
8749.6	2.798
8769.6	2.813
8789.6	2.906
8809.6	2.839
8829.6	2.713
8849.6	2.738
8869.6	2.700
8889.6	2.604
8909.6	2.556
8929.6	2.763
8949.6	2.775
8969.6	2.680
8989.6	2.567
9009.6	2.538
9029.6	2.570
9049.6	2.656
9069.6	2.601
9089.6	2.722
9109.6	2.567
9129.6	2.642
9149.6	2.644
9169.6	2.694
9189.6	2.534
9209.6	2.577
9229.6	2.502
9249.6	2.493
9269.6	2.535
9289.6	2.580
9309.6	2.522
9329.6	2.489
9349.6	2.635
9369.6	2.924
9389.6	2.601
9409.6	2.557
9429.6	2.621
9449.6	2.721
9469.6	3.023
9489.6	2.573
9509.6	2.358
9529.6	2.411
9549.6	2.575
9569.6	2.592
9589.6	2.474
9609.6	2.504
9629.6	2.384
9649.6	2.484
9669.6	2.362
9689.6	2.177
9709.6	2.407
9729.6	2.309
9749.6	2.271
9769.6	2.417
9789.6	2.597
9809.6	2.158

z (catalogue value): 0.163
